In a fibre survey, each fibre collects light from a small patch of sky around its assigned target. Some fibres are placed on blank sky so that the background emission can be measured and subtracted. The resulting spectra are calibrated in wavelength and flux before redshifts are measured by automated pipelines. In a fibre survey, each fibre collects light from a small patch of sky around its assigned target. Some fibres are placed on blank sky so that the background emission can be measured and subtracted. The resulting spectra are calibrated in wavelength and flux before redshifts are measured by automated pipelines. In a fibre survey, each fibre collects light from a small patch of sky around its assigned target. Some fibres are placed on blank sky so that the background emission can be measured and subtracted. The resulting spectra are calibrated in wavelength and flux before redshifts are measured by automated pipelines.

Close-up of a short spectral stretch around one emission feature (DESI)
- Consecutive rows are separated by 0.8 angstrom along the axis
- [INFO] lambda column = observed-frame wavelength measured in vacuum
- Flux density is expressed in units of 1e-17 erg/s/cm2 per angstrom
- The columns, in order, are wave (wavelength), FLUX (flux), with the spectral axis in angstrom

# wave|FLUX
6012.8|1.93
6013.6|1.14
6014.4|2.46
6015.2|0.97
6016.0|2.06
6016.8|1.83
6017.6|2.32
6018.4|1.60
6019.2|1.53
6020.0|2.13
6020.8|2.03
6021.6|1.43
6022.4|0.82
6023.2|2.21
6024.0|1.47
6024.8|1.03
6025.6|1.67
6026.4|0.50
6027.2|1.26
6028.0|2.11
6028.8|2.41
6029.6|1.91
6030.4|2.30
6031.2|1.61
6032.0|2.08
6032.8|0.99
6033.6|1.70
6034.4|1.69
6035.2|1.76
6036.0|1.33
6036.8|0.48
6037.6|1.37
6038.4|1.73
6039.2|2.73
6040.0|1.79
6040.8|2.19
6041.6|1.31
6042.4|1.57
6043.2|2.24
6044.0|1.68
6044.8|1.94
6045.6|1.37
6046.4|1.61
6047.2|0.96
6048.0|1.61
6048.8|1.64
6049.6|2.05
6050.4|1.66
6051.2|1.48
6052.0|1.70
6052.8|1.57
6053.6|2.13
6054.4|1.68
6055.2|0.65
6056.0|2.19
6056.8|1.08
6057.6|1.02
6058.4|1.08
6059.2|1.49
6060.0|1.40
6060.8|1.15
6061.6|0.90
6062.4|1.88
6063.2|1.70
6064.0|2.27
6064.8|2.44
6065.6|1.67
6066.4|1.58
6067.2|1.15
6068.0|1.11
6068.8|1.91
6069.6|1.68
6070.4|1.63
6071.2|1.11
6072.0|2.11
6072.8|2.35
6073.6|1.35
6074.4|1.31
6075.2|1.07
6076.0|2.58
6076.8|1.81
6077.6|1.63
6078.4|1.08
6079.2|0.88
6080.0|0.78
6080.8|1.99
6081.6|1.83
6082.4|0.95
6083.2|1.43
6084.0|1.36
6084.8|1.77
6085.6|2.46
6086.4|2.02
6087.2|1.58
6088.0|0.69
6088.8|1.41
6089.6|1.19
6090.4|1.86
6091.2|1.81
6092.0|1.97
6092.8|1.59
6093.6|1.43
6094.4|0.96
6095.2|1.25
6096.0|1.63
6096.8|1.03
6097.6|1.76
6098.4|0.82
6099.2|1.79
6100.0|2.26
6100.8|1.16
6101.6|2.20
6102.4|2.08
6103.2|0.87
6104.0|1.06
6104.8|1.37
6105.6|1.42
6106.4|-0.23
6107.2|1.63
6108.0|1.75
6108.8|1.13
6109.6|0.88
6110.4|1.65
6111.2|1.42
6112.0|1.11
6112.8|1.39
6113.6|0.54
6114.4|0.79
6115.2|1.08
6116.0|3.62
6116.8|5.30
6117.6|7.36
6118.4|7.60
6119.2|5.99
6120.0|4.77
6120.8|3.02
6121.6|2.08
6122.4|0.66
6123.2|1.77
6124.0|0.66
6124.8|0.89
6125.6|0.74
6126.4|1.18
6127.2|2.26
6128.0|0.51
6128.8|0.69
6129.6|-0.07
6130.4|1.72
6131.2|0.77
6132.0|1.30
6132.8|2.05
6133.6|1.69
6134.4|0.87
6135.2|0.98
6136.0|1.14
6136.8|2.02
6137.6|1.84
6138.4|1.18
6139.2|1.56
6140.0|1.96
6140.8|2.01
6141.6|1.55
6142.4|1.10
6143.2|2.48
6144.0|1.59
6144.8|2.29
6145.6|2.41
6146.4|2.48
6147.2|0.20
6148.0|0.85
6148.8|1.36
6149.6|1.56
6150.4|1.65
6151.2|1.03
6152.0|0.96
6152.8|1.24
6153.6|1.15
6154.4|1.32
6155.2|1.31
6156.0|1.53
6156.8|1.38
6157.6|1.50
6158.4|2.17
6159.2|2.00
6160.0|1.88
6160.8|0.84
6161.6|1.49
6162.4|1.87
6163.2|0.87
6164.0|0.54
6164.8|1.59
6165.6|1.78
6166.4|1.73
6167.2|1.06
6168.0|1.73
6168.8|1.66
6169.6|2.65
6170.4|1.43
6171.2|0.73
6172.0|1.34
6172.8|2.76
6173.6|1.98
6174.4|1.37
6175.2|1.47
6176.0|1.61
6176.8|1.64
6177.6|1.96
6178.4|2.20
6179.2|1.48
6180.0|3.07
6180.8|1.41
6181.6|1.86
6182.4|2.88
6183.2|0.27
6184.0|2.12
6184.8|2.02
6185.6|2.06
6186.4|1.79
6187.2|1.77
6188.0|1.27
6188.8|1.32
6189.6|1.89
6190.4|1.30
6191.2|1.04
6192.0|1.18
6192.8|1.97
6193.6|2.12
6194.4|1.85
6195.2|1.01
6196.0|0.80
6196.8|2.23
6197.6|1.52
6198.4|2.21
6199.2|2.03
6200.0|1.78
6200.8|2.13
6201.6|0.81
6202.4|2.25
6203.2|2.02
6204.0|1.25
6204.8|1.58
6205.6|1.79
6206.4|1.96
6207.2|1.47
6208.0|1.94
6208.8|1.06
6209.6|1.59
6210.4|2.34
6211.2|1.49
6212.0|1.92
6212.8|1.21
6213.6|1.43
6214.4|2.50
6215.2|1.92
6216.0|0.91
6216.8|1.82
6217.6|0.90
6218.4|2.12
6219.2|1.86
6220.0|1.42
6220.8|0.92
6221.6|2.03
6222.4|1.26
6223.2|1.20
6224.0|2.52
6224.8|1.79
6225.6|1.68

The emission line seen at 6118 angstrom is Hbeta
